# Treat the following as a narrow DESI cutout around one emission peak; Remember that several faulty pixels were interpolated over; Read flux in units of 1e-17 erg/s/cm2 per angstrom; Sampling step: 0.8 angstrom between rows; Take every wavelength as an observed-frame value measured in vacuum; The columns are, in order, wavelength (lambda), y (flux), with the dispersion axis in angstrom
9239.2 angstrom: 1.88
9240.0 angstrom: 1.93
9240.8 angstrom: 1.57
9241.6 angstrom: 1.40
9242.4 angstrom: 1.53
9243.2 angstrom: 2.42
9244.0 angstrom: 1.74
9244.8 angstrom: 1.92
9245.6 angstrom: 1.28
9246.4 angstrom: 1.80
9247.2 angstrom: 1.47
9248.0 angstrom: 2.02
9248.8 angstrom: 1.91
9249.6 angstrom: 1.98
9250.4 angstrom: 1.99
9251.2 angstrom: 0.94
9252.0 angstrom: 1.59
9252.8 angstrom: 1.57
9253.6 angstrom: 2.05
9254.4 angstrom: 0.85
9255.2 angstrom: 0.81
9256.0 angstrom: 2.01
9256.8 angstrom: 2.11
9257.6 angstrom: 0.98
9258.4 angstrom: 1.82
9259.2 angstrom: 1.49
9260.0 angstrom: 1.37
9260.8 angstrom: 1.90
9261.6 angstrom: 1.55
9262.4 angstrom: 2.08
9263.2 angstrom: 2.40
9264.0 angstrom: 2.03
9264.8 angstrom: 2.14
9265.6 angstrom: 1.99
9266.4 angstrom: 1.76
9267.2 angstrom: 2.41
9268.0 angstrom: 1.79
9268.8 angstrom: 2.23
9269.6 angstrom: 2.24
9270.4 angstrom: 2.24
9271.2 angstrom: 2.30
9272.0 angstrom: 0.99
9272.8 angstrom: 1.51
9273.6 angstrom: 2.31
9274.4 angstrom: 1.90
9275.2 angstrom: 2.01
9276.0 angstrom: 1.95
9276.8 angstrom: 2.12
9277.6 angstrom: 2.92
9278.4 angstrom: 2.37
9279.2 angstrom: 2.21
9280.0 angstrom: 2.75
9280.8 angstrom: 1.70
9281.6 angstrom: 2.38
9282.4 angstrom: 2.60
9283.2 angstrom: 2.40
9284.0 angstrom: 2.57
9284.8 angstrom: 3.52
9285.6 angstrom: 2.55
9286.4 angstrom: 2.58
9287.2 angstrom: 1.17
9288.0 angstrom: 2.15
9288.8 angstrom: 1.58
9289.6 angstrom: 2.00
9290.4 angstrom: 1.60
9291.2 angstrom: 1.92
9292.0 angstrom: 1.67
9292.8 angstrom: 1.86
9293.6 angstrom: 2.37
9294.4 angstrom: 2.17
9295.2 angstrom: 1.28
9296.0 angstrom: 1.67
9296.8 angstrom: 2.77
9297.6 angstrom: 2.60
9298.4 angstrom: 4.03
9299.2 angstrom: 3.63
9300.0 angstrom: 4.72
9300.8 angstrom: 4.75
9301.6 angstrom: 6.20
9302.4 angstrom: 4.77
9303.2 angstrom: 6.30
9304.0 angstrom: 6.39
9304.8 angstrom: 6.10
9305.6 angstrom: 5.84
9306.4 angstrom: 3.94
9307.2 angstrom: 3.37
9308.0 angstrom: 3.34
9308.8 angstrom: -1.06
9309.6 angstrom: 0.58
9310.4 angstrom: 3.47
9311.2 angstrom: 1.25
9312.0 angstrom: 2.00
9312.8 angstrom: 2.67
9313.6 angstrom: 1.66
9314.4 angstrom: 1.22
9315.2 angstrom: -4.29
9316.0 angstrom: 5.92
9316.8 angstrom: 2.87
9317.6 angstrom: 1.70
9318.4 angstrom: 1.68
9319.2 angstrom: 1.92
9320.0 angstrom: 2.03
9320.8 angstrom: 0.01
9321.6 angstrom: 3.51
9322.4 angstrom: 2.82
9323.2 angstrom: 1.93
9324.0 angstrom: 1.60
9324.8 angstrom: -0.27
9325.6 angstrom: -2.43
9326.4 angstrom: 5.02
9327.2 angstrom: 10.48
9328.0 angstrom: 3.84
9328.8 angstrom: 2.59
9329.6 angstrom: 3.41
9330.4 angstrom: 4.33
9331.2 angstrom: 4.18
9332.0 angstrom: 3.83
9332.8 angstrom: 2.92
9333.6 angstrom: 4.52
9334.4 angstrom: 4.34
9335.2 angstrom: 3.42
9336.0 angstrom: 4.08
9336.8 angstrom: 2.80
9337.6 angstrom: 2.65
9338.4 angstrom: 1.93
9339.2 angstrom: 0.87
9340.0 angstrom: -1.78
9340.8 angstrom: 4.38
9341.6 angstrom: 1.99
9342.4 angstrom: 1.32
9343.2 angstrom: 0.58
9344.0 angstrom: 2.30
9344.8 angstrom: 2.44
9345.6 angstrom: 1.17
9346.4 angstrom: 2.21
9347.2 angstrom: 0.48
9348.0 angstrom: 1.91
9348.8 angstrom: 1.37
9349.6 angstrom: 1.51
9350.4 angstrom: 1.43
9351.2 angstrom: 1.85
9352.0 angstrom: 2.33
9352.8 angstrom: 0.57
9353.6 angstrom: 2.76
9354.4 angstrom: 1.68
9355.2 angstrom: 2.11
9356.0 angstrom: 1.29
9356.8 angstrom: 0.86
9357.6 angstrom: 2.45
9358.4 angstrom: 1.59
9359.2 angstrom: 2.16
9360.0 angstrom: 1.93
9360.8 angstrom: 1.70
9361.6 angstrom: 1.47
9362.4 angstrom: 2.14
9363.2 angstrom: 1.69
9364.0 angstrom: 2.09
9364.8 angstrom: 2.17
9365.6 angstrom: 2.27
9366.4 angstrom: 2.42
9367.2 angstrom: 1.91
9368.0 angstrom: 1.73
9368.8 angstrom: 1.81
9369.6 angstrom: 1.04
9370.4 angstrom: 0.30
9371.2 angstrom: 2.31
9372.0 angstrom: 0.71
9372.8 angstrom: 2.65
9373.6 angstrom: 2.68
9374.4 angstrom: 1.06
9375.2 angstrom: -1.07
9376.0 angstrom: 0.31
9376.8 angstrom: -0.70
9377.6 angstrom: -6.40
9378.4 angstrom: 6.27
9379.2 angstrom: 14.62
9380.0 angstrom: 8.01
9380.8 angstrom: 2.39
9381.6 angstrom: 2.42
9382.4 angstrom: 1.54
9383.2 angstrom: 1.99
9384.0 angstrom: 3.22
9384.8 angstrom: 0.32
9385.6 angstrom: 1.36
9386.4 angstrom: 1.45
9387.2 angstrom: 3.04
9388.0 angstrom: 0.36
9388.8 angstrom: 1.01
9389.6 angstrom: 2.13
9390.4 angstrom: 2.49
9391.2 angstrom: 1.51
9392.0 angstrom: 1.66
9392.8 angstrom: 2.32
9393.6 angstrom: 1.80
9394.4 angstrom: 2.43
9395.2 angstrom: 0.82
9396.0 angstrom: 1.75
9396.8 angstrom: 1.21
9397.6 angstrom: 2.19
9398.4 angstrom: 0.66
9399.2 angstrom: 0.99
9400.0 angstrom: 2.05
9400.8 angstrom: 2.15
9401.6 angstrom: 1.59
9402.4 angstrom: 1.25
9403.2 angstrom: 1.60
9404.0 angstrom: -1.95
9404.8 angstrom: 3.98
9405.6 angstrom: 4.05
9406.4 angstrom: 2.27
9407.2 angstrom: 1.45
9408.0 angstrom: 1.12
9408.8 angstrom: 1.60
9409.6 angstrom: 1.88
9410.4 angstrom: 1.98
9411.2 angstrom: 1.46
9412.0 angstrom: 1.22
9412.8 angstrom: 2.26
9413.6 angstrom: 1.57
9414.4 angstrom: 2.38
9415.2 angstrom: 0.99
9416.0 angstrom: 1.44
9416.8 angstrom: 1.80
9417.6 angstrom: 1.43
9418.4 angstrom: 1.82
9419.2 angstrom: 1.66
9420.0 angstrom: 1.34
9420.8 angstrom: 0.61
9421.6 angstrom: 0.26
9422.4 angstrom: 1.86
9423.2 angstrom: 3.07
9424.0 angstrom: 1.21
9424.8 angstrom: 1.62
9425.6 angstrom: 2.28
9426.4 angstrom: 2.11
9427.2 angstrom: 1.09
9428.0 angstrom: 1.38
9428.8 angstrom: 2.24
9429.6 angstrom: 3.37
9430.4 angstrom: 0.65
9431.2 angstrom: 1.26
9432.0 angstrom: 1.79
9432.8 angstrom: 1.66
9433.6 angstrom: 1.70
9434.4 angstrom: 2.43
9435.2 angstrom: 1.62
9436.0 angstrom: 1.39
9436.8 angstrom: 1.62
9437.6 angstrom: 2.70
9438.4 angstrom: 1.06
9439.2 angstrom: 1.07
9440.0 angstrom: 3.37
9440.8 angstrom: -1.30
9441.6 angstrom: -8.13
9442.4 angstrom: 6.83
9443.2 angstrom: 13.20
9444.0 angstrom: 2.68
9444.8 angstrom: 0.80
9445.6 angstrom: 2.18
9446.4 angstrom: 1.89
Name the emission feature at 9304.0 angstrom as H-alpha 6563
